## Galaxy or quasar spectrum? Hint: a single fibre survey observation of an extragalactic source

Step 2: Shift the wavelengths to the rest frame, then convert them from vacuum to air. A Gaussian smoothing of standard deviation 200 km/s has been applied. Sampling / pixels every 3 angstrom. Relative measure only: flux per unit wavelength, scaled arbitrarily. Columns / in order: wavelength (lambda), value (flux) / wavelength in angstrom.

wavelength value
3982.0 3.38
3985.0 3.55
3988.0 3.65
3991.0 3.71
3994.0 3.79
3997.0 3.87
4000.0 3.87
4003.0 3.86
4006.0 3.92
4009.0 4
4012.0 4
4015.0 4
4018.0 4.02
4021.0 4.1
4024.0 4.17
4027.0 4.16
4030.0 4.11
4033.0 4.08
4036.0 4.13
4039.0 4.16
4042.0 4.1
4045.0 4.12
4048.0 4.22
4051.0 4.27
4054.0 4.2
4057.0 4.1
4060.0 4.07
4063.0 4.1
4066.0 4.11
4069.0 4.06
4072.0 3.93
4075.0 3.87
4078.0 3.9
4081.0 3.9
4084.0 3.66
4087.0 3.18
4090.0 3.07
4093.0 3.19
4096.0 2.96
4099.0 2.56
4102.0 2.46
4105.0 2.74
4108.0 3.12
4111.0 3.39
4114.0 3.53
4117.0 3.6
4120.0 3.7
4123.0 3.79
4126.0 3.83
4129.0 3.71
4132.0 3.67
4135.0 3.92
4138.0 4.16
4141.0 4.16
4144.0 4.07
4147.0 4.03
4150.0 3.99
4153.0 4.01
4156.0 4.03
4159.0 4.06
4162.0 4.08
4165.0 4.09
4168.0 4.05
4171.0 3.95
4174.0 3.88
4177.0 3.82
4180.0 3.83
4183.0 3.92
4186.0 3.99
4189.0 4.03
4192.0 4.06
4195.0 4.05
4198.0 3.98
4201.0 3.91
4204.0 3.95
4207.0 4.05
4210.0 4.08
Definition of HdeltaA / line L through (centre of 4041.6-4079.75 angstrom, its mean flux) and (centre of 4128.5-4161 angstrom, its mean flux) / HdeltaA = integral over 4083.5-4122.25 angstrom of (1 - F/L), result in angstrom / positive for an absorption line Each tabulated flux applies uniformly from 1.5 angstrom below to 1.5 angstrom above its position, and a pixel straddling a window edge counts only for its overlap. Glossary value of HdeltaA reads 8.4 angstrom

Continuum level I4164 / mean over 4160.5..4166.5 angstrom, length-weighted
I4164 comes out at 4.08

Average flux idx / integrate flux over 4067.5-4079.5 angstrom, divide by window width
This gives 3.94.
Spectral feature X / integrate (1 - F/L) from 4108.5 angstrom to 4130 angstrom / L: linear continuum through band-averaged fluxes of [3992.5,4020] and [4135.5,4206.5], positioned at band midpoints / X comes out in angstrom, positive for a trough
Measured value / 1.9 angstrom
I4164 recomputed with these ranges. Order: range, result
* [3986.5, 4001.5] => 3.78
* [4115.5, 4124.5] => 3.7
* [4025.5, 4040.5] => 4.13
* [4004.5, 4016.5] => 3.98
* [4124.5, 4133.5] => 3.74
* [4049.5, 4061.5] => 4.16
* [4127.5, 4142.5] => 3.92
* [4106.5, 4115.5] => 3.35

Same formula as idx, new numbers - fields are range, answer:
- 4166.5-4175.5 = 3.96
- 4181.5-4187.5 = 3.96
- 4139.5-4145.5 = 4.12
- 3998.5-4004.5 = 3.86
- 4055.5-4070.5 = 4.09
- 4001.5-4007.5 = 3.89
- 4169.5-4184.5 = 3.88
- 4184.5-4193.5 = 4.03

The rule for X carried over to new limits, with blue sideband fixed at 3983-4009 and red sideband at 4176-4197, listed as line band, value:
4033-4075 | -3.0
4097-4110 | 3.8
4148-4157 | -0.2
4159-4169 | -0.3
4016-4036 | -1.5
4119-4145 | 0.1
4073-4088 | 0.5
